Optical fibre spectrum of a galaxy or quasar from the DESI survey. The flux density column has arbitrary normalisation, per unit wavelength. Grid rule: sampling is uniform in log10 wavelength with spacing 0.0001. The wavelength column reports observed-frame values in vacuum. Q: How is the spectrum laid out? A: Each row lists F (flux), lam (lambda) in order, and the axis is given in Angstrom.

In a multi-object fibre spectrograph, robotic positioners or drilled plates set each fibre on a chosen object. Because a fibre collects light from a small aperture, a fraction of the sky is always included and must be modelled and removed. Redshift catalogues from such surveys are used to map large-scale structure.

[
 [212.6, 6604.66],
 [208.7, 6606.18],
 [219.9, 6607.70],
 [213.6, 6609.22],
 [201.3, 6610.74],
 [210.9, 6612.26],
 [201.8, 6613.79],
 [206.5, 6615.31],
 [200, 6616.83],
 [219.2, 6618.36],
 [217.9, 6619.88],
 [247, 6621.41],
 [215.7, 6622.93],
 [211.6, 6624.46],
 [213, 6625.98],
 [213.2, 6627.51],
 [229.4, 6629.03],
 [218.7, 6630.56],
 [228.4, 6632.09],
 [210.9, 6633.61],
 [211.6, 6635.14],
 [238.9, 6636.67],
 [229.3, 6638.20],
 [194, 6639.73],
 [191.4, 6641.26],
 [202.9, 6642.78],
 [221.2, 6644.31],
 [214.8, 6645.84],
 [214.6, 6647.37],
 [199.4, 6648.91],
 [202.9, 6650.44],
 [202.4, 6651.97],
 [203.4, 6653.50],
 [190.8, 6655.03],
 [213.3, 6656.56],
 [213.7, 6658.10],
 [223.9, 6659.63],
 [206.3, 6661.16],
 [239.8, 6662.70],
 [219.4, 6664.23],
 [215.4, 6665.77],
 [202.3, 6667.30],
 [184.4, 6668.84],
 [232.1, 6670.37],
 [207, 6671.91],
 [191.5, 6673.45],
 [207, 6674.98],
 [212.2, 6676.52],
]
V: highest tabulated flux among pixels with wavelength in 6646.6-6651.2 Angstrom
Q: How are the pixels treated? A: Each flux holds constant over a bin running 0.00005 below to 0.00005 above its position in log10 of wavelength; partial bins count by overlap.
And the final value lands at 214.6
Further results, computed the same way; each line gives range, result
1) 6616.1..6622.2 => 247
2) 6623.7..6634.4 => 229.4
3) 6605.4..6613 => 219.9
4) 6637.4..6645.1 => 229.3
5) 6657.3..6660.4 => 223.9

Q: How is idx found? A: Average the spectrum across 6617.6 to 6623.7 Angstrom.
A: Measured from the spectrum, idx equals 225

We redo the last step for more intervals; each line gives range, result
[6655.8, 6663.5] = 219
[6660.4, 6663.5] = 223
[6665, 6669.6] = 201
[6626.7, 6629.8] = 221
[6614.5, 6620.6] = 211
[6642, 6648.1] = 214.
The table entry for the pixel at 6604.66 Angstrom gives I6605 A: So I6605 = 212.6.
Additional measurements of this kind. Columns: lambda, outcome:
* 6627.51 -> 213.2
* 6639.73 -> 194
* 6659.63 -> 223.9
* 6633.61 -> 210.9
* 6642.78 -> 202.9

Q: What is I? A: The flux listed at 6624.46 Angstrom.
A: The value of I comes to 211.6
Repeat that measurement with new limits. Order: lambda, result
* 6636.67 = 238.9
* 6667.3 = 202.3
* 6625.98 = 213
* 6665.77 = 215.4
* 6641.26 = 191.4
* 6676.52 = 212.2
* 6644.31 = 221.2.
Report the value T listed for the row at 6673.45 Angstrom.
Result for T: 191.5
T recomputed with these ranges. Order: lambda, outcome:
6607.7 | 219.9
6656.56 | 213.3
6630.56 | 218.7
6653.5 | 203.4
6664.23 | 219.4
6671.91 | 207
